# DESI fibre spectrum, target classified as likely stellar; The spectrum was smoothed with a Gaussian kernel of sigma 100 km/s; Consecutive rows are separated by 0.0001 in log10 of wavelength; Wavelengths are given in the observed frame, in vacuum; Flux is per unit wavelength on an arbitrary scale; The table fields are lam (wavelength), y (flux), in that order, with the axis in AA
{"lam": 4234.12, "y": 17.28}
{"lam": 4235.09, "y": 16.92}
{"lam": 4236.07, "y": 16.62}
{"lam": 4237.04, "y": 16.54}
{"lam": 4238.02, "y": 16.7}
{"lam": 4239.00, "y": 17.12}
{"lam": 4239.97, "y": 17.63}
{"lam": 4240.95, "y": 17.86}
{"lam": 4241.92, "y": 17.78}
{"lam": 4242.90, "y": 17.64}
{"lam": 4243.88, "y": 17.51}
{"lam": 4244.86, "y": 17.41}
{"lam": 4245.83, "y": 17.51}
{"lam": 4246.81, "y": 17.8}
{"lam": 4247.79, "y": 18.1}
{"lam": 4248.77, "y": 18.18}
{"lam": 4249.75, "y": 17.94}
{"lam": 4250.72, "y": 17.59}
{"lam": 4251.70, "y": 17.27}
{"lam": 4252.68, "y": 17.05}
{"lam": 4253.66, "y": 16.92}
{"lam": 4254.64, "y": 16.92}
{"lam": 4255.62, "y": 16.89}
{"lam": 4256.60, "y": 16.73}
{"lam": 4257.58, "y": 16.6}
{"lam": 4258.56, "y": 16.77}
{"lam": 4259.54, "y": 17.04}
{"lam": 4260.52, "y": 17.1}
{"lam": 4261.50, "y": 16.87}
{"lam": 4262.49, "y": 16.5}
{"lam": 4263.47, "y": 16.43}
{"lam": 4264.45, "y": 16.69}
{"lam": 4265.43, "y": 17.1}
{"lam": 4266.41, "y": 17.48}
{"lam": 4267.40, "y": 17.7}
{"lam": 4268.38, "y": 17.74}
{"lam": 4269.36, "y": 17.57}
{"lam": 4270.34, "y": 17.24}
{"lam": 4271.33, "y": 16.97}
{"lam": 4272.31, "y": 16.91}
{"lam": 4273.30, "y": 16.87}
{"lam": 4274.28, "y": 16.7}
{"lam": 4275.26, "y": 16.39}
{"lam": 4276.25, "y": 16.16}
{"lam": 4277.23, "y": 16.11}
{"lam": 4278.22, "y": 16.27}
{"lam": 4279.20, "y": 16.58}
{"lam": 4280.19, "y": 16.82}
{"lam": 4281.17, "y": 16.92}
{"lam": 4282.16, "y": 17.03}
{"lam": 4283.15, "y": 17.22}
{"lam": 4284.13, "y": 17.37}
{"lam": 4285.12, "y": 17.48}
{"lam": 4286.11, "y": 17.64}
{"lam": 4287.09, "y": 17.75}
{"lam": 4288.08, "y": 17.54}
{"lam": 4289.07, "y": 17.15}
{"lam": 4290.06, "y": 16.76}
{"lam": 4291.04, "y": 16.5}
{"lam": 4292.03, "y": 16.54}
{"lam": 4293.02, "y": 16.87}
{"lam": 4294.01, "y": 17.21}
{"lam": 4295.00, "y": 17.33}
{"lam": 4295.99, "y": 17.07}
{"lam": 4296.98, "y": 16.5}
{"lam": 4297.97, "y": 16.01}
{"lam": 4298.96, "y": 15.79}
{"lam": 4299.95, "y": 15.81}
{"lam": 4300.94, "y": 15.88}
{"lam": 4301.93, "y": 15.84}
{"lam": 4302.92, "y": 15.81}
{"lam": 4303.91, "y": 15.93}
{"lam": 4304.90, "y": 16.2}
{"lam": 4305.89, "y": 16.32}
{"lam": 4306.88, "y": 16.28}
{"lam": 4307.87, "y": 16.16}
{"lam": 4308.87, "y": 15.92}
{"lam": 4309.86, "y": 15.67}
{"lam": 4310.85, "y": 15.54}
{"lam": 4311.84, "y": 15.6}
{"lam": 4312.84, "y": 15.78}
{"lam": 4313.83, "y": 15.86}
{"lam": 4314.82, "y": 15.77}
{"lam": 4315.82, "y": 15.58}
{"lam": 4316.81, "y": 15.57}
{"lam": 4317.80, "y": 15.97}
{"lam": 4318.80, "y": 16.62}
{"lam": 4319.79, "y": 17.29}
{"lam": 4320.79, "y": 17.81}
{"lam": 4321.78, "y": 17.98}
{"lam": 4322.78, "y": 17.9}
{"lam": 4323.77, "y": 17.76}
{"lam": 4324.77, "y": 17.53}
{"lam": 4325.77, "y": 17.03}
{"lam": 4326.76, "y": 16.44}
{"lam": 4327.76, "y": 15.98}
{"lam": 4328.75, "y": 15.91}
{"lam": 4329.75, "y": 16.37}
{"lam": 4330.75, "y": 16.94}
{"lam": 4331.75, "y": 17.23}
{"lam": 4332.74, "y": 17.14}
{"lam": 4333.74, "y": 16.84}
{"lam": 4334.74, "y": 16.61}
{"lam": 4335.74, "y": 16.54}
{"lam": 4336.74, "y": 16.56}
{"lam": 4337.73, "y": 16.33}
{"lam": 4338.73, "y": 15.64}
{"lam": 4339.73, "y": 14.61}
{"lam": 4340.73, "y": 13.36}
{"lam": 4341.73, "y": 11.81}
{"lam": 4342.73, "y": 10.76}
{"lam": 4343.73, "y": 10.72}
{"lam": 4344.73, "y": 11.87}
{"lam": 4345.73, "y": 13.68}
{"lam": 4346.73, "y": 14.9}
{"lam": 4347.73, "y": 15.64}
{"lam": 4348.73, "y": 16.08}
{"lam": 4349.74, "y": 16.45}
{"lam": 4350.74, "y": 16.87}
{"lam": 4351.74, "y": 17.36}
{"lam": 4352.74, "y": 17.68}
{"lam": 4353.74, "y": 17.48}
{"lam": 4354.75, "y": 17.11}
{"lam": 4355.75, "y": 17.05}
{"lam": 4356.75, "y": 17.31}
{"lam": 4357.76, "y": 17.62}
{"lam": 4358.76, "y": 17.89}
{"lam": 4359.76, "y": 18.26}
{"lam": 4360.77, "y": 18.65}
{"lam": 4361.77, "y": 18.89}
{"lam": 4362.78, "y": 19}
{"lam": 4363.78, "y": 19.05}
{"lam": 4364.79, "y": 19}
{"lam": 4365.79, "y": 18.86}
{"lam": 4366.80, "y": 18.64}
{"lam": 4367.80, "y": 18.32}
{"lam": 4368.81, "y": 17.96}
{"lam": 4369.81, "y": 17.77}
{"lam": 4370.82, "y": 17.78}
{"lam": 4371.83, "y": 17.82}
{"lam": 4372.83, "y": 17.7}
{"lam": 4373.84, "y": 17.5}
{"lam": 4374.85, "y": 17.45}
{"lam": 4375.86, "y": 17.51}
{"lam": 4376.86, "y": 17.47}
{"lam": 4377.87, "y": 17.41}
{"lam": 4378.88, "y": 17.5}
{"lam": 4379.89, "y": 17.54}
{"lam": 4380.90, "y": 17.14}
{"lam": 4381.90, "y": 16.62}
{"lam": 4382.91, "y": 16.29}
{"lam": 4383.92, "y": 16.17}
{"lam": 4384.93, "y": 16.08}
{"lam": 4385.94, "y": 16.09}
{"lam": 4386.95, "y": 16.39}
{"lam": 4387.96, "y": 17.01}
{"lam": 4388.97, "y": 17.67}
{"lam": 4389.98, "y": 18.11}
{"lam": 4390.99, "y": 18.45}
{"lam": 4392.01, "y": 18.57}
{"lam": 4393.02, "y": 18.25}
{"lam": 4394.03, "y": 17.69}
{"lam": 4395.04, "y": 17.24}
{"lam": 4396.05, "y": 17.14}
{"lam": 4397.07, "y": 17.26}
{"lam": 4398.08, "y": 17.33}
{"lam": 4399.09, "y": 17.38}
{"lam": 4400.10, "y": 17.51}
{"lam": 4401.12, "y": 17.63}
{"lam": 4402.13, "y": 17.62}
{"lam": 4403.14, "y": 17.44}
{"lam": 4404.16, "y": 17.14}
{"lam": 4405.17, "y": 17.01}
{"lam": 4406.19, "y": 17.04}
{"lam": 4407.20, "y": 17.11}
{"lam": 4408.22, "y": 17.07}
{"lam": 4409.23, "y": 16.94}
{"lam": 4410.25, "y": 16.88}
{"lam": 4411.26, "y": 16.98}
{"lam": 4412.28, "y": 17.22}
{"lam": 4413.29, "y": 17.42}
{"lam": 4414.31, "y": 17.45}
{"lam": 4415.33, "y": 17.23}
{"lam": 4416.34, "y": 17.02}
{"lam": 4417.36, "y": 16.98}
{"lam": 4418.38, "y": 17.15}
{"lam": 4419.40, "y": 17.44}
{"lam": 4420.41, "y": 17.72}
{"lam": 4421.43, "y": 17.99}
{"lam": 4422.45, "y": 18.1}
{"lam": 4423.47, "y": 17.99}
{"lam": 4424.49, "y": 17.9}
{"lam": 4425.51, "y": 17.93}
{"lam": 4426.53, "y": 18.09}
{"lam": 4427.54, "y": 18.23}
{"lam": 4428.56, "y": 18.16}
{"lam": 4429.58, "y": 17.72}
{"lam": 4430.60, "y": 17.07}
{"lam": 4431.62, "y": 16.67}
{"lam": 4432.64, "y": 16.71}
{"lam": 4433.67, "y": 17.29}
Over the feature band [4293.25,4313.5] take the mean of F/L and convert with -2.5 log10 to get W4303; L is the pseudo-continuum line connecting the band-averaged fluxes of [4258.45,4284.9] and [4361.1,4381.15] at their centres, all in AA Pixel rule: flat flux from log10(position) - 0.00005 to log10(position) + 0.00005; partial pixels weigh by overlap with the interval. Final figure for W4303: 0.07 mag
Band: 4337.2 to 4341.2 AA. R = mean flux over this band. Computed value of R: 15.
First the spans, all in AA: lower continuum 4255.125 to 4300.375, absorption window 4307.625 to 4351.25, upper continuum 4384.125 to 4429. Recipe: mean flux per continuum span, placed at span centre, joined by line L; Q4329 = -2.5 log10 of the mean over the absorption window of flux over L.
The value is 0.09 mag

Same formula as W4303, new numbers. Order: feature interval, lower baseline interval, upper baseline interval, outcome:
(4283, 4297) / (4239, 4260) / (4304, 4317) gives -0.05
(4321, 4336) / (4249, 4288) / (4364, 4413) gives 0.02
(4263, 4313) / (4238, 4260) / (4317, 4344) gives 0.00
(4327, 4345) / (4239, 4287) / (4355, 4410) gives 0.15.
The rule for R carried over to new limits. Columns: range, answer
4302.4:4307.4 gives 16.1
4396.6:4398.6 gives 17.3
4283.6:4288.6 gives 17.6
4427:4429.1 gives 18.3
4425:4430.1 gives 18.1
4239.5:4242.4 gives 17.8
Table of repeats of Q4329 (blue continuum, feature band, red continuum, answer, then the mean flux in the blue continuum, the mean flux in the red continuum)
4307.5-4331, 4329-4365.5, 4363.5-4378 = 0.067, 16.5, 18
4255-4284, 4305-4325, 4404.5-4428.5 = 0.041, 16.9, 17.4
